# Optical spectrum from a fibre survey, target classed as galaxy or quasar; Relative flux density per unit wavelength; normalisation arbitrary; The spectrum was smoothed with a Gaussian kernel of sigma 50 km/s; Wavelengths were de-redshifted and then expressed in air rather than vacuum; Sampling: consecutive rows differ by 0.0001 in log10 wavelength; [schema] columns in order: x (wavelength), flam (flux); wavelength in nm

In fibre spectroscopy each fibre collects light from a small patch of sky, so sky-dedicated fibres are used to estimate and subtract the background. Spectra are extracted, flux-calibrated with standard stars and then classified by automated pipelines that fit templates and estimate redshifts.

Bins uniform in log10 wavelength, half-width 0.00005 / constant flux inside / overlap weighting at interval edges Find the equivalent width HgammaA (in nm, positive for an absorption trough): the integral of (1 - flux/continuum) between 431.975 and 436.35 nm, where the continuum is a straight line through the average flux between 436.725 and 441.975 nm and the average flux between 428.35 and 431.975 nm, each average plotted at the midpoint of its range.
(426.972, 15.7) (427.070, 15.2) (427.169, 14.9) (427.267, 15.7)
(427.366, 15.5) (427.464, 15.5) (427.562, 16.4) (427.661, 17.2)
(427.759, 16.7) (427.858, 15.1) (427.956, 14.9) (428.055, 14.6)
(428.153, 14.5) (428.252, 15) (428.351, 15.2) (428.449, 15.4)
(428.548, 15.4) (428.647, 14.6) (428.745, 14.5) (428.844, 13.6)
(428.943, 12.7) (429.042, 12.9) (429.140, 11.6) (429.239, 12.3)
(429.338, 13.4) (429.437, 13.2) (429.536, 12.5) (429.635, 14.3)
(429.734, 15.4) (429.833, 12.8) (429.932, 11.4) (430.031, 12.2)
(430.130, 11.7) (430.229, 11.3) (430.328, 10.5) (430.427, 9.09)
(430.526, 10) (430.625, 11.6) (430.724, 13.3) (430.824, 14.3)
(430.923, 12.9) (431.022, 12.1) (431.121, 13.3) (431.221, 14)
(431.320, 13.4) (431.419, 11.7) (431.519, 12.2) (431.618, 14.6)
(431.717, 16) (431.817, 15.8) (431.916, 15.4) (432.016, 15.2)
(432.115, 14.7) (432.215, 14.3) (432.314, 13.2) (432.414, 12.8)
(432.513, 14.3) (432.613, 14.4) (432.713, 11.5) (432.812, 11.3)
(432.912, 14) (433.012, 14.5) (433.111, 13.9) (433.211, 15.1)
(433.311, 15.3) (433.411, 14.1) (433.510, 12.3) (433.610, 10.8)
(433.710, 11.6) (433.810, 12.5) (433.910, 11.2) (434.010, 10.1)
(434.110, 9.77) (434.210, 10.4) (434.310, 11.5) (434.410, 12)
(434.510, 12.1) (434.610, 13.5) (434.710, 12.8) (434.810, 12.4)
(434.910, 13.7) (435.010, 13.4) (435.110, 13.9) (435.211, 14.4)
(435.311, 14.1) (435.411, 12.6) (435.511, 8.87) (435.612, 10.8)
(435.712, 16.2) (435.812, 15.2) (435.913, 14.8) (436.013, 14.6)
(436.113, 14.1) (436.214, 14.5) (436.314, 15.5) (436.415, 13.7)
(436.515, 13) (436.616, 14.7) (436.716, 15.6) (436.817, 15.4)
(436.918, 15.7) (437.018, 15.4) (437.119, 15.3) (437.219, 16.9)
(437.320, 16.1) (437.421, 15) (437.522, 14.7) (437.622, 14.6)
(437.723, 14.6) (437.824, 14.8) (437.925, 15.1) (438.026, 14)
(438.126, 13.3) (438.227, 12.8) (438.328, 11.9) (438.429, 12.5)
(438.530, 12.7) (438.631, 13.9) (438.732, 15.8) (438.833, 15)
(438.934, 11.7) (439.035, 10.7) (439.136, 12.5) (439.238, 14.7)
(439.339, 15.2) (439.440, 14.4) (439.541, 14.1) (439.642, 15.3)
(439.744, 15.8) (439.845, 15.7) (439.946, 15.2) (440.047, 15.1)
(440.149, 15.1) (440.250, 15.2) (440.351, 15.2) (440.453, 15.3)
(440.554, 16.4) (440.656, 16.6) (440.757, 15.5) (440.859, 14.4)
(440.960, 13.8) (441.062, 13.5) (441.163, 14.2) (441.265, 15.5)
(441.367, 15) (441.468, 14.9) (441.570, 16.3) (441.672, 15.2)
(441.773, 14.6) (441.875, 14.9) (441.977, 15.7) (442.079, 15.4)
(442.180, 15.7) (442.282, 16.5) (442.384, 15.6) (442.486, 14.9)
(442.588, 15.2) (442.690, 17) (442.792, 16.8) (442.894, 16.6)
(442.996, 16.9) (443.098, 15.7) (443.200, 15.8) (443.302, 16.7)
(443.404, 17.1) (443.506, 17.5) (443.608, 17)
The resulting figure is 0.21 nm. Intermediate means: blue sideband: 13.1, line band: 13.1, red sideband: 14.7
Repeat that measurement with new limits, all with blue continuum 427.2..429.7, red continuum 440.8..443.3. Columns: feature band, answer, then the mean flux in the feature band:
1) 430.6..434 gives 0.31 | 13.4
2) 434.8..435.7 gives 0.13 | 12.8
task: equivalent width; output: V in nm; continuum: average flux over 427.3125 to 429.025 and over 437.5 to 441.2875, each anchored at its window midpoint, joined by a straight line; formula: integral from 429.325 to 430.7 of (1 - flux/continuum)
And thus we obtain 0.26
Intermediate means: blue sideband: 15.1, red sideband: 14.4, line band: 12.1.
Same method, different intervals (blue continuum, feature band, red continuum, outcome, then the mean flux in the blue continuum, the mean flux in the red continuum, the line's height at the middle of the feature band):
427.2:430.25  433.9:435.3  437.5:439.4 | 0.16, 14.1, 13.7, 13.9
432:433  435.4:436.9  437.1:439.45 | -0.02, 13.5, 14.1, 13.9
